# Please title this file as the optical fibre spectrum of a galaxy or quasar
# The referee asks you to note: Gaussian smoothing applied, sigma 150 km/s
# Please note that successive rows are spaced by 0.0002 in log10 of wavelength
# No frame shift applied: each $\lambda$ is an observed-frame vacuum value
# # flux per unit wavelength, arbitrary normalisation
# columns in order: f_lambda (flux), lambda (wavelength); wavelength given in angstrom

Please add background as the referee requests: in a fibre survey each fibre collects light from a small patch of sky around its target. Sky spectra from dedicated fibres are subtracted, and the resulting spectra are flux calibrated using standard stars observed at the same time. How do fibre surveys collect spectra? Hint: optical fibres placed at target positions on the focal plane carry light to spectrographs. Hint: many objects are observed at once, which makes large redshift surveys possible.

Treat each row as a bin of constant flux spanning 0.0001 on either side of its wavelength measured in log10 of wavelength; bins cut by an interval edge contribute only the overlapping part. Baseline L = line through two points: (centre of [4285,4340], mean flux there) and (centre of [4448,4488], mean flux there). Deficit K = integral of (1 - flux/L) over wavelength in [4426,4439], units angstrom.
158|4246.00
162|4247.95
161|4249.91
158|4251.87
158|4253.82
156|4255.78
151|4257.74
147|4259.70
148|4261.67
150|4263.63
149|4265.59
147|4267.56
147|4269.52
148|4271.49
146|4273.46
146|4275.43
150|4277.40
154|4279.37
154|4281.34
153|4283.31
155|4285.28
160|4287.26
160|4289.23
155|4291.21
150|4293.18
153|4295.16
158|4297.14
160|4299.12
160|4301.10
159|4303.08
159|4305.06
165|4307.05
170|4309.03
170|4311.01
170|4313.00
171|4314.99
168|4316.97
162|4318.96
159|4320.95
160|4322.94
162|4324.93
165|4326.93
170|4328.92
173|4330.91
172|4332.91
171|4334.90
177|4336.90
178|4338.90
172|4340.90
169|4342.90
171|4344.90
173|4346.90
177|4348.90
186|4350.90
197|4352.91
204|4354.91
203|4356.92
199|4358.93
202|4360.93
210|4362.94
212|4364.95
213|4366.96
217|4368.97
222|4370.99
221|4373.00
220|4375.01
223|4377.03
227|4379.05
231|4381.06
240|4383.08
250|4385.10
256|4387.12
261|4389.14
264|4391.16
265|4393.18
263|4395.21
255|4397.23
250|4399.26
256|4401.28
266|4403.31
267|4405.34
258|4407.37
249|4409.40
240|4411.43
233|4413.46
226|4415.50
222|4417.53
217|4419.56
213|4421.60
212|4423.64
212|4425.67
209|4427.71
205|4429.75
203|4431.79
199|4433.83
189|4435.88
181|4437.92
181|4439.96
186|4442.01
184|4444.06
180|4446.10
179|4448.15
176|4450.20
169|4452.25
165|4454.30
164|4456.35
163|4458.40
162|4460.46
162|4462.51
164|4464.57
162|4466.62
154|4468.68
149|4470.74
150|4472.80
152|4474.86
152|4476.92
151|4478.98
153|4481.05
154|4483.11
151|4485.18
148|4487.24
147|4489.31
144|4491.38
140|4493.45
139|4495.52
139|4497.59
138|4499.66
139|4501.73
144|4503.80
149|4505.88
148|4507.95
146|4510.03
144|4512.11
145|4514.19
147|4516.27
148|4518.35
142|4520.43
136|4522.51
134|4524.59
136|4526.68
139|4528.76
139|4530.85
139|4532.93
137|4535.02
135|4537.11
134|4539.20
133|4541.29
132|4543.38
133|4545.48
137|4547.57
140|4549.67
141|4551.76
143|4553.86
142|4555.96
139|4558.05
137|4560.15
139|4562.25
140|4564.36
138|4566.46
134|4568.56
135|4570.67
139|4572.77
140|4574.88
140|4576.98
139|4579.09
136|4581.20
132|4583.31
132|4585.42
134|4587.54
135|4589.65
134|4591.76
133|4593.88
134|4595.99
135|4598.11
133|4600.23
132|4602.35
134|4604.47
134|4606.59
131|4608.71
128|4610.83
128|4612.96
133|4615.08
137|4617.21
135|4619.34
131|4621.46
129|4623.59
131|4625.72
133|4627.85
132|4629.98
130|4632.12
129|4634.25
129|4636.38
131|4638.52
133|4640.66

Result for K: -3.1 angstrom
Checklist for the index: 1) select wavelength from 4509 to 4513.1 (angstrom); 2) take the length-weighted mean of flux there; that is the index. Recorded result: 145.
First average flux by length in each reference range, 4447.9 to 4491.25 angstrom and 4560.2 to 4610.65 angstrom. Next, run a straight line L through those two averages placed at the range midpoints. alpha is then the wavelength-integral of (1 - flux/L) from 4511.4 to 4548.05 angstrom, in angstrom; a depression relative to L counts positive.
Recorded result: 2.0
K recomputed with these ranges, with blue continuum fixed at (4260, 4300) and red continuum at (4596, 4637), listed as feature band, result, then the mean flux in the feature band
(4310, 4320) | -1.2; 168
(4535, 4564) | -0.3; 137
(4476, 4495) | -1.2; 149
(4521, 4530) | 0.0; 137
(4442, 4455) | -3.2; 177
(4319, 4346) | -3.6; 169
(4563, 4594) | -0.5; 136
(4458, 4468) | -1.5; 162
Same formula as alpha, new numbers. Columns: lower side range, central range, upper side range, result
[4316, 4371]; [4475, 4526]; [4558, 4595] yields 2.23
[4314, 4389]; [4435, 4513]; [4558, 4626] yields 3.21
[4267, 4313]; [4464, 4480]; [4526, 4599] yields -1.21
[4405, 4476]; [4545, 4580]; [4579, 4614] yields 1.68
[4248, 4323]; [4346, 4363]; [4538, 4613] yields -4.74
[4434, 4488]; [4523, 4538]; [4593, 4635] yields 1.32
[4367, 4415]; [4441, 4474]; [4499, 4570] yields 4.91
